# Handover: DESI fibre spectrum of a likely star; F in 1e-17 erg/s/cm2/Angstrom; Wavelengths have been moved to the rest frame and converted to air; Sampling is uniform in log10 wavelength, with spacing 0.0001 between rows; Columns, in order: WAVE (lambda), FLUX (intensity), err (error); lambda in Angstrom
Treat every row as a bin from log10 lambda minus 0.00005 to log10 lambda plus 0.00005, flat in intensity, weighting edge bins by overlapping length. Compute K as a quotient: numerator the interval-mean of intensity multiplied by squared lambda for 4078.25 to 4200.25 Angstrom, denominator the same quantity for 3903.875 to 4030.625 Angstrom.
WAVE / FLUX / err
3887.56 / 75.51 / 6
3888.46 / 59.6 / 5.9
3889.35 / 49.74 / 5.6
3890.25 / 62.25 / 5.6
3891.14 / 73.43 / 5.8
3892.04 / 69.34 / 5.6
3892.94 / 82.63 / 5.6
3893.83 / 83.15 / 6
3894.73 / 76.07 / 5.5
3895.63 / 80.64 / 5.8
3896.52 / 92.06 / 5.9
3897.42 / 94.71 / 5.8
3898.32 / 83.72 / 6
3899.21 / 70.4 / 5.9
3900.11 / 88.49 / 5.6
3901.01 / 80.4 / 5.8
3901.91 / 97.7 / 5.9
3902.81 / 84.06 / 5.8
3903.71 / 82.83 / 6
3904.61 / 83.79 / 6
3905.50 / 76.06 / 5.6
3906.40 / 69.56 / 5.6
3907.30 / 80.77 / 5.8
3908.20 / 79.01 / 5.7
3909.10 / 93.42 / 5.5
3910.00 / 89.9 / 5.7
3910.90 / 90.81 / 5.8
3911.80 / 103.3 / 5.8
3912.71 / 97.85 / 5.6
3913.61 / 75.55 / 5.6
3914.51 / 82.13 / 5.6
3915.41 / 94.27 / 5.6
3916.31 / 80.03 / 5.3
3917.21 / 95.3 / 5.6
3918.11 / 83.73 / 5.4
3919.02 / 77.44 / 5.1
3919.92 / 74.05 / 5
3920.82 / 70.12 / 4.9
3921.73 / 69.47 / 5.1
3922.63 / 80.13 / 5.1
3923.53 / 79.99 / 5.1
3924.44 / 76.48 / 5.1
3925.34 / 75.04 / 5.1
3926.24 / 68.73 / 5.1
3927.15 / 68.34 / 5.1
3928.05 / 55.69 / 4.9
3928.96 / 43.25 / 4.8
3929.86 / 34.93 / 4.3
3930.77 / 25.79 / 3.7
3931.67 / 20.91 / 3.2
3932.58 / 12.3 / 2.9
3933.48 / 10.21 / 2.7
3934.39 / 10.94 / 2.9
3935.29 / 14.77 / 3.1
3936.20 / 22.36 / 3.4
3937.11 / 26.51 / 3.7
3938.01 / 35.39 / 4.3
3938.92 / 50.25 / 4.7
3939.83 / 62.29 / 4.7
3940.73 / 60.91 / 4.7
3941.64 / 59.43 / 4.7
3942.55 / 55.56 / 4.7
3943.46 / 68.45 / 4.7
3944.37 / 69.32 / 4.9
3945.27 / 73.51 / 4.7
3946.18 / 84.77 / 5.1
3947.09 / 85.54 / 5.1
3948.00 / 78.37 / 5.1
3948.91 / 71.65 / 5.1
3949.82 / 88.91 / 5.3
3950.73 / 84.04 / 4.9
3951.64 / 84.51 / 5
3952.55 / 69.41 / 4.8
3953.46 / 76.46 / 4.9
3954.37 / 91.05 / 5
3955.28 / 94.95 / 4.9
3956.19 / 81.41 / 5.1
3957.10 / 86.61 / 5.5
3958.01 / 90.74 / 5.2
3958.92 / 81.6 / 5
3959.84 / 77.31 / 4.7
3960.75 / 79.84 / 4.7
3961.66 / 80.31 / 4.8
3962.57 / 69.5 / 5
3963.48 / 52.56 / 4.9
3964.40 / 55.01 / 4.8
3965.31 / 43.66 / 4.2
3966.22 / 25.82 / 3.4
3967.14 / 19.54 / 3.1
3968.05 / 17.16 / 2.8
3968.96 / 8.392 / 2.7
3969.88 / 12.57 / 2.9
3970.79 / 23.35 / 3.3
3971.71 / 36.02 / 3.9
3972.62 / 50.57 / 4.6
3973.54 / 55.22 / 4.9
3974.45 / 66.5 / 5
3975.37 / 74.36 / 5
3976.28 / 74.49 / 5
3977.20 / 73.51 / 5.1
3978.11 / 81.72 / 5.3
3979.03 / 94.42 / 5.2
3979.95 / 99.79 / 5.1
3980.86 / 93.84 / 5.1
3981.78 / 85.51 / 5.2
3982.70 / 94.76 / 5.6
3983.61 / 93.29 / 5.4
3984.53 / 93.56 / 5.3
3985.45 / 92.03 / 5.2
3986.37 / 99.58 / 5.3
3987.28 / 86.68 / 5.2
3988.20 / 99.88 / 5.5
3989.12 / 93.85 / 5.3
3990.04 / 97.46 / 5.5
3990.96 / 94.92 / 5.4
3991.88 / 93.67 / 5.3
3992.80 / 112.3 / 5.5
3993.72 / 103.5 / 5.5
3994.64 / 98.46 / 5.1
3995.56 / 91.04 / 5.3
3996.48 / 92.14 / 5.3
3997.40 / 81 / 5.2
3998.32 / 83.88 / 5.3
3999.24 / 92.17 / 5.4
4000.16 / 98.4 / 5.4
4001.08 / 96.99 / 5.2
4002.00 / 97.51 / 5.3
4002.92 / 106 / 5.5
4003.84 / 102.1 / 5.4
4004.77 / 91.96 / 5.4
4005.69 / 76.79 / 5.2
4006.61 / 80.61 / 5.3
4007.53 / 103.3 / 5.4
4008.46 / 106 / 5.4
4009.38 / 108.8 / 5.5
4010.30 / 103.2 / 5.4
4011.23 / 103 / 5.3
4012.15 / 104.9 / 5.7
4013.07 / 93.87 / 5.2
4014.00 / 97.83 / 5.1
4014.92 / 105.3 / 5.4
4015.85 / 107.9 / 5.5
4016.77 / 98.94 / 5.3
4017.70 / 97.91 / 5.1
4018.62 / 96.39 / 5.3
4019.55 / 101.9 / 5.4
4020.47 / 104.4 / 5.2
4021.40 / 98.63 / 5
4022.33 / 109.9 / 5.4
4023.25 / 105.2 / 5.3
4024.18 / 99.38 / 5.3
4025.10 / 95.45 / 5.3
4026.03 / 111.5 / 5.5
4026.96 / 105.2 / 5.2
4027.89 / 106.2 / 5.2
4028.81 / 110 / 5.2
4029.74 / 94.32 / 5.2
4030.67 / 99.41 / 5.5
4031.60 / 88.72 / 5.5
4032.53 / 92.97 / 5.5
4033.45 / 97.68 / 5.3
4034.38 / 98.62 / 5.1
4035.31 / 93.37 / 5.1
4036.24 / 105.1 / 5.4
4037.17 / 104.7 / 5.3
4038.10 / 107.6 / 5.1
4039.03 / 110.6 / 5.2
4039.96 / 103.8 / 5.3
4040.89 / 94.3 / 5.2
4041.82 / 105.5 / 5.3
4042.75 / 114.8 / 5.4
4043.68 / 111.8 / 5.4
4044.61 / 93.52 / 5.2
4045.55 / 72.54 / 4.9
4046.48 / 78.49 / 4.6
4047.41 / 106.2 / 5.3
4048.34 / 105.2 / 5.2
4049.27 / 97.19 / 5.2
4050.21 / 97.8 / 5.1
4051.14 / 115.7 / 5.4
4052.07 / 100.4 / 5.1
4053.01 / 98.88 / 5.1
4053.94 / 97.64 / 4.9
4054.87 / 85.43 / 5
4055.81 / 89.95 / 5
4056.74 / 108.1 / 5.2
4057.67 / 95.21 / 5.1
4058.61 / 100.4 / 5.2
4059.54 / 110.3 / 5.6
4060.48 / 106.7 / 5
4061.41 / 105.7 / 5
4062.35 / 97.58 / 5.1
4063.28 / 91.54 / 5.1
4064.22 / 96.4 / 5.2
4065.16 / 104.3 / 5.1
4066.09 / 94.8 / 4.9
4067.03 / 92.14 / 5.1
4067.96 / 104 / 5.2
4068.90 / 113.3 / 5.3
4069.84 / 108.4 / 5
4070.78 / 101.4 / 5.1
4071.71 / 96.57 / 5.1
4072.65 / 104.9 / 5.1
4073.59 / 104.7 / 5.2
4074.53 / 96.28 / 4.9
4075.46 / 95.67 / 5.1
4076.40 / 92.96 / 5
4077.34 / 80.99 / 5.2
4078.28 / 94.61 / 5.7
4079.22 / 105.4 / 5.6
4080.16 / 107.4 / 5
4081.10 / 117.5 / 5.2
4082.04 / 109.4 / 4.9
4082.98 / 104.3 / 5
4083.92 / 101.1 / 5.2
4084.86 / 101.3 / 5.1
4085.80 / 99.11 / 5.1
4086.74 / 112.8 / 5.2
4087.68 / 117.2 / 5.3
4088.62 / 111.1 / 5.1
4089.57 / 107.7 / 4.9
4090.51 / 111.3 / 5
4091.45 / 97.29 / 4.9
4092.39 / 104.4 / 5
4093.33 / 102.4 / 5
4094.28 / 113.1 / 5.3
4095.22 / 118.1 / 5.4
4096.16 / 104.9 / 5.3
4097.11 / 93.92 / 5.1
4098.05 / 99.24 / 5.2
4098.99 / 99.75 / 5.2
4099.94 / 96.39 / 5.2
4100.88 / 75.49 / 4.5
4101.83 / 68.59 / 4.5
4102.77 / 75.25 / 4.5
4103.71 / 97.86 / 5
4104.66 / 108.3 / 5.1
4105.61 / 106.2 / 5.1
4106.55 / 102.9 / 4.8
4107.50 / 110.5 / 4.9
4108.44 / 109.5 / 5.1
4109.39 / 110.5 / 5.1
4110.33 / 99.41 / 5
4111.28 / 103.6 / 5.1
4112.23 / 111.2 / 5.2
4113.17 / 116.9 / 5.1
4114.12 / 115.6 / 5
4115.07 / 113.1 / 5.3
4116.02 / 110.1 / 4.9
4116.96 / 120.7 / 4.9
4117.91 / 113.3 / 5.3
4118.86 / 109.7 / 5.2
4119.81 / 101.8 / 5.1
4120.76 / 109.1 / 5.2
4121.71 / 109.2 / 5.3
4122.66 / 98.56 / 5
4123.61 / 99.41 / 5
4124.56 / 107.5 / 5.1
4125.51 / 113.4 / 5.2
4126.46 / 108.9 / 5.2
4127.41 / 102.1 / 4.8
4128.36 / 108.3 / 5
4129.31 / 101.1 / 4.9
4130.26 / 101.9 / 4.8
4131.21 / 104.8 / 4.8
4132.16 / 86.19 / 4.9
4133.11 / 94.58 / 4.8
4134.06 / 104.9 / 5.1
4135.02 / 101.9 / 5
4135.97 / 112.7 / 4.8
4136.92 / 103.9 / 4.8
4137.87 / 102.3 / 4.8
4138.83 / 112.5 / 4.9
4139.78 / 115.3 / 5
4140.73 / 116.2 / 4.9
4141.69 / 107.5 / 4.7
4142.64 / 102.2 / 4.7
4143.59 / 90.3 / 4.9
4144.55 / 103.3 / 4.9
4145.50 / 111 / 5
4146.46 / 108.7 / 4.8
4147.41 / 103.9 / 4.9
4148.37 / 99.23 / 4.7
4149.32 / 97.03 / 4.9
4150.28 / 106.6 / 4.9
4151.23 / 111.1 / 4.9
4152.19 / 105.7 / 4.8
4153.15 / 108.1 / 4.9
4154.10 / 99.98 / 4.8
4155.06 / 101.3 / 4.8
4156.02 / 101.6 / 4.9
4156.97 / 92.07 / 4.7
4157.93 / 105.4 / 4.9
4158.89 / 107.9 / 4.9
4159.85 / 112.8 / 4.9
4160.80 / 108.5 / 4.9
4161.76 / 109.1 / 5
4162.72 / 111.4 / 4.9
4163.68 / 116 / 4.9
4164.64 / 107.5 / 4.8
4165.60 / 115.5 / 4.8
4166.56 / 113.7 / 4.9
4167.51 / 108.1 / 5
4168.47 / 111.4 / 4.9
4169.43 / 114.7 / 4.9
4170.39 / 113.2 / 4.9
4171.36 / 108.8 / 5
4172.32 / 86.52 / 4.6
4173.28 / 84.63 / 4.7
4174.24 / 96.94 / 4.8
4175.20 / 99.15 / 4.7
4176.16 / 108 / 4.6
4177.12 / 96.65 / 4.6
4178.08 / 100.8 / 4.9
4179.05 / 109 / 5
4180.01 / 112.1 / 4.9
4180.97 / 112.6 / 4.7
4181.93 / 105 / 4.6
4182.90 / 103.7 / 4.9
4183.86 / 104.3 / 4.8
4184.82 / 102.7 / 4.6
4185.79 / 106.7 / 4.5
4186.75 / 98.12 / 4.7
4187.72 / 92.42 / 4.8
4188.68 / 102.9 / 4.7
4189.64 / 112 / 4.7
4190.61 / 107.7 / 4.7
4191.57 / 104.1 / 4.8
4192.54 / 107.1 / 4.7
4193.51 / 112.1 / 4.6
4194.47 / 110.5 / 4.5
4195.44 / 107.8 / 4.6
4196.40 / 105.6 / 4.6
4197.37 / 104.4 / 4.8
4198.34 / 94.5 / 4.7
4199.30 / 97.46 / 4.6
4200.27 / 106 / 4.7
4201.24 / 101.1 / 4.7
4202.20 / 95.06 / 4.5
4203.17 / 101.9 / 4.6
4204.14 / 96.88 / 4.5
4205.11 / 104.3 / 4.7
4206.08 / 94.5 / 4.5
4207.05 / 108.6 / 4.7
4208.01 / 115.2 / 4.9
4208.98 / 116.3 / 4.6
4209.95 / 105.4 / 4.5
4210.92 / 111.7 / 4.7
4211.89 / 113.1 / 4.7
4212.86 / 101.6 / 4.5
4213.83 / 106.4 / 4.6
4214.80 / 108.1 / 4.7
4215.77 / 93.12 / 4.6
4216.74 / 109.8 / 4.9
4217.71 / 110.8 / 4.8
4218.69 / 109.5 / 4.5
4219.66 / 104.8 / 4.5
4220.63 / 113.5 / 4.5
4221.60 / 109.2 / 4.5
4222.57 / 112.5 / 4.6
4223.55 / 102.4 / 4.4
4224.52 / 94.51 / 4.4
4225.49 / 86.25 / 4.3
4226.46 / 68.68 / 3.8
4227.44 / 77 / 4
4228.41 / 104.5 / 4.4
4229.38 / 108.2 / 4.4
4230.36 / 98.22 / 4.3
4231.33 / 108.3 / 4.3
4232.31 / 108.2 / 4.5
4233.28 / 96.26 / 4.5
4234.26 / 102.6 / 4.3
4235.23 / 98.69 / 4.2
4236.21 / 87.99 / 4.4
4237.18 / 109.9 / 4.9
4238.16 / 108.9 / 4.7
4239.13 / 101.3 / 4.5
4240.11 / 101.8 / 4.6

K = 1.5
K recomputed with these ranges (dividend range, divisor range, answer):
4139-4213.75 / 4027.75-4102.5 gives 1.10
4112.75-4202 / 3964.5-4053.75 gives 1.26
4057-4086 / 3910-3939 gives 1.82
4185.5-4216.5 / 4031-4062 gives 1.13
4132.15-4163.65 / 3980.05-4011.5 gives 1.19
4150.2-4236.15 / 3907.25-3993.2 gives 1.70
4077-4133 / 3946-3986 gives 1.60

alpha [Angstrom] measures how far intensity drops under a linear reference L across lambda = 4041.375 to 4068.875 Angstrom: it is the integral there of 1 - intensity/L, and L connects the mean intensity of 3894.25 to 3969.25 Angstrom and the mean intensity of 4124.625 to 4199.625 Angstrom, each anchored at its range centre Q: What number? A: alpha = -3.64 Angstrom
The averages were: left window 68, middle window 99.5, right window 105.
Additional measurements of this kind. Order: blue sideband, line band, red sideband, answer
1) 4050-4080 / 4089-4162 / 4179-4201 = -1.5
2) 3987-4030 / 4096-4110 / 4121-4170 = 0.9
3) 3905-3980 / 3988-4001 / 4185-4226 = -4.1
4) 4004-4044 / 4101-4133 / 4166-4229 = -0.6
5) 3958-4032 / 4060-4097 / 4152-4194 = -3.2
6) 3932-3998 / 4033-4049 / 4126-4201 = -3.4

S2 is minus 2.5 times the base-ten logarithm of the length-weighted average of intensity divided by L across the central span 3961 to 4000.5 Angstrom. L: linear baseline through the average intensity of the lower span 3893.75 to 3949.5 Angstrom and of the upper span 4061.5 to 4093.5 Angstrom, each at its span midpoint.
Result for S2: 0.11 mag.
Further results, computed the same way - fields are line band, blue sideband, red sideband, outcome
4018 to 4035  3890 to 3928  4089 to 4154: -0.076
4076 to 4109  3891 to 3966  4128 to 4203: -0.083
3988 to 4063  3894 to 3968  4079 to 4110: -0.125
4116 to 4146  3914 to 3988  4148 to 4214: -0.101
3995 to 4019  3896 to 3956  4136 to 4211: -0.188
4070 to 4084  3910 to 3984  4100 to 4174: -0.099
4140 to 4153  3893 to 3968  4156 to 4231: -0.076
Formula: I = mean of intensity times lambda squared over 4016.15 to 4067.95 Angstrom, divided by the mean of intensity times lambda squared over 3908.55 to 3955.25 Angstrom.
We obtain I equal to 1.60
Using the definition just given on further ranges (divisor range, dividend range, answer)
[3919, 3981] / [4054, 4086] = 1.77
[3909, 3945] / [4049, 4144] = 1.83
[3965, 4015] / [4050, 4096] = 1.30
